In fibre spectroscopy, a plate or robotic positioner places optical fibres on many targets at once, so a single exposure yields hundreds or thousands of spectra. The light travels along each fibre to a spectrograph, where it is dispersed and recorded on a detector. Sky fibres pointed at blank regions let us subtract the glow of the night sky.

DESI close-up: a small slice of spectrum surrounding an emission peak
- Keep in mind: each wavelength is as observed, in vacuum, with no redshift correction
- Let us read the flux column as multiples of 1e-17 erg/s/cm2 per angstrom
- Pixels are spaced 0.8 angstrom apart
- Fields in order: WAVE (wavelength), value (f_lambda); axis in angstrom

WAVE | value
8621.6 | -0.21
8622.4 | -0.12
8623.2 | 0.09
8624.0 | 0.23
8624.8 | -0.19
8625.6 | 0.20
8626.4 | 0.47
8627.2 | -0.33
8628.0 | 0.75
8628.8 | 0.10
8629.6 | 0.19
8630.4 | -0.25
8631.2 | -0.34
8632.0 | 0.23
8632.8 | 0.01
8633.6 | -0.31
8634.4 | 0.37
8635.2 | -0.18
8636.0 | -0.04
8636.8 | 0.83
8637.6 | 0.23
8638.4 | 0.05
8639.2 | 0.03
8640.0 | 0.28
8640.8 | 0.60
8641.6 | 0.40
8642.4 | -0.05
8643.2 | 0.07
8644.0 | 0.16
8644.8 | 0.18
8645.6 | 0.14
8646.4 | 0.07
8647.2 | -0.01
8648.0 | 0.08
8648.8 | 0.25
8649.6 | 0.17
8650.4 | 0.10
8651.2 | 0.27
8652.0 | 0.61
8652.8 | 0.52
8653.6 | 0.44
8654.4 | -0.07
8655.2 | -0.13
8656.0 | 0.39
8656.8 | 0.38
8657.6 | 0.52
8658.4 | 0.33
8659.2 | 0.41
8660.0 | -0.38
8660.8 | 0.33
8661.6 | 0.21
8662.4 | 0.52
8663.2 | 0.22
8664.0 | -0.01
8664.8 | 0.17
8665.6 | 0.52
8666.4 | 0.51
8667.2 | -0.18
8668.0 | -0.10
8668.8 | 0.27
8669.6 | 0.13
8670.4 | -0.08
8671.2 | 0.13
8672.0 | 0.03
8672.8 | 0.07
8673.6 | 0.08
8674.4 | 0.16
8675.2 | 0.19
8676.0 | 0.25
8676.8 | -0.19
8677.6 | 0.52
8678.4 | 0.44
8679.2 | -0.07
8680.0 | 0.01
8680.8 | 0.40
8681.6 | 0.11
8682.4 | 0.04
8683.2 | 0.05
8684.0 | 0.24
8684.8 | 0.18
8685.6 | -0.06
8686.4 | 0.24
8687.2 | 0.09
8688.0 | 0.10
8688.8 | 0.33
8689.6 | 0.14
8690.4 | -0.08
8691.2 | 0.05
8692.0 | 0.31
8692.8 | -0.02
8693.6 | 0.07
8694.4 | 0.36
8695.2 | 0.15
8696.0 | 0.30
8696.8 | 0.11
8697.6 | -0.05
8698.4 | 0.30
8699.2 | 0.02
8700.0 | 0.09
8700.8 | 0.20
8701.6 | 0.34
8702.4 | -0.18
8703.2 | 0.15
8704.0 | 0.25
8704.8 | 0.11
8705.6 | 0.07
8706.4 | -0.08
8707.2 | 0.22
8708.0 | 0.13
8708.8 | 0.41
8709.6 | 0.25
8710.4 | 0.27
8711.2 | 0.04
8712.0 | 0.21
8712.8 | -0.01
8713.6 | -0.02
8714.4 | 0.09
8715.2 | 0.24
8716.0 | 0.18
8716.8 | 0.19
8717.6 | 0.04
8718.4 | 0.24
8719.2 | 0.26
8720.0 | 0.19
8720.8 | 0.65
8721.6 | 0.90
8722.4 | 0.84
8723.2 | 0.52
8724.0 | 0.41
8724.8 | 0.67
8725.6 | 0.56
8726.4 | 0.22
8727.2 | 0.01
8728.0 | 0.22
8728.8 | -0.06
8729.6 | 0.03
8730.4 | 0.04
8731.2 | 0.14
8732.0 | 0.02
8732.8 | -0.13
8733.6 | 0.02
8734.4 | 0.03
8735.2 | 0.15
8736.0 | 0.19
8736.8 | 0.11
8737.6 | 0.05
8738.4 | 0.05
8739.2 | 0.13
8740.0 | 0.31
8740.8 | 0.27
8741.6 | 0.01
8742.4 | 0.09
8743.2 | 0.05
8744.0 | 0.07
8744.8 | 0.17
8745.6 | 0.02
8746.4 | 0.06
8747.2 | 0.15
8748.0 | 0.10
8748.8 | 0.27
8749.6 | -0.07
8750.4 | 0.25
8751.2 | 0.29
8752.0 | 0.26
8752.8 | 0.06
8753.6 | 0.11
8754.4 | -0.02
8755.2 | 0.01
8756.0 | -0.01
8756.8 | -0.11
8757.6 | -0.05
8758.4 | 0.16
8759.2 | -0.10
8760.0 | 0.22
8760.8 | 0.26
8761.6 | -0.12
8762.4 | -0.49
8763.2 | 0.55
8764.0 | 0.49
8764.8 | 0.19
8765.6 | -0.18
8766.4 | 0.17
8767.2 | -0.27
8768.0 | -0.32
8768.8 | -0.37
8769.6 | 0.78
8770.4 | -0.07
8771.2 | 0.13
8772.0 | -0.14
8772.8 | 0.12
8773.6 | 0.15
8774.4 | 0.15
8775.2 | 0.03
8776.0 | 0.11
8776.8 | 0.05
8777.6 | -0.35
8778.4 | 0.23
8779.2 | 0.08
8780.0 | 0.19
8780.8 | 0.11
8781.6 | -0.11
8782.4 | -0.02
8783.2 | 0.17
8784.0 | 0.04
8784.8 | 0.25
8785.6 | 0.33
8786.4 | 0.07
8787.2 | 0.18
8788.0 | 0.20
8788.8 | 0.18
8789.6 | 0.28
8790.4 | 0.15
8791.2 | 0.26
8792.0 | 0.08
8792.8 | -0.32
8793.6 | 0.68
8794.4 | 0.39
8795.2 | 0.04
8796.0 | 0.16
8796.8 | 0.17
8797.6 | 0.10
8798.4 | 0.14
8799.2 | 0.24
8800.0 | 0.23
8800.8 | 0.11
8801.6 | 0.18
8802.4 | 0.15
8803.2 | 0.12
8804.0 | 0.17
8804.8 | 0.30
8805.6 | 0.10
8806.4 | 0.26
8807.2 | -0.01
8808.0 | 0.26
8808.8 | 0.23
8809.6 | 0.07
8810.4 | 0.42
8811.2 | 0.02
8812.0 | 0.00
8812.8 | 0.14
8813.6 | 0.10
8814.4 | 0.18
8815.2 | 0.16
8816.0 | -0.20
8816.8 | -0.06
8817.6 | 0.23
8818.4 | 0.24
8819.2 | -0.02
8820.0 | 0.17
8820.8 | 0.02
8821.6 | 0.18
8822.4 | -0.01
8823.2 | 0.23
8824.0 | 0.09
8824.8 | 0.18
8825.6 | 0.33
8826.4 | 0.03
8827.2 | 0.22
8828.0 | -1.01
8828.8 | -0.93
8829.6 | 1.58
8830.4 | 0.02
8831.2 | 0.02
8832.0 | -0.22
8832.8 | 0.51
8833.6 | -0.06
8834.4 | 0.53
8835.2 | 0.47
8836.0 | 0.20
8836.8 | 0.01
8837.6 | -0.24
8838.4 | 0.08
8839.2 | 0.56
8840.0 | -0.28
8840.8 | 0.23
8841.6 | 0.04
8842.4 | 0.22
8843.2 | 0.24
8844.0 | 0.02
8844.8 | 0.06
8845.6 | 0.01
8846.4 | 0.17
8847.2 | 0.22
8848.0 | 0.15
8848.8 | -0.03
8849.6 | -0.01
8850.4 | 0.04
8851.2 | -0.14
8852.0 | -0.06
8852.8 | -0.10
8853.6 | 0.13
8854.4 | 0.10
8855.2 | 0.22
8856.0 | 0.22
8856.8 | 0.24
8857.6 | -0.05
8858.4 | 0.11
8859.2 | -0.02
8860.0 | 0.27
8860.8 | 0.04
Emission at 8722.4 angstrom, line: H-beta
